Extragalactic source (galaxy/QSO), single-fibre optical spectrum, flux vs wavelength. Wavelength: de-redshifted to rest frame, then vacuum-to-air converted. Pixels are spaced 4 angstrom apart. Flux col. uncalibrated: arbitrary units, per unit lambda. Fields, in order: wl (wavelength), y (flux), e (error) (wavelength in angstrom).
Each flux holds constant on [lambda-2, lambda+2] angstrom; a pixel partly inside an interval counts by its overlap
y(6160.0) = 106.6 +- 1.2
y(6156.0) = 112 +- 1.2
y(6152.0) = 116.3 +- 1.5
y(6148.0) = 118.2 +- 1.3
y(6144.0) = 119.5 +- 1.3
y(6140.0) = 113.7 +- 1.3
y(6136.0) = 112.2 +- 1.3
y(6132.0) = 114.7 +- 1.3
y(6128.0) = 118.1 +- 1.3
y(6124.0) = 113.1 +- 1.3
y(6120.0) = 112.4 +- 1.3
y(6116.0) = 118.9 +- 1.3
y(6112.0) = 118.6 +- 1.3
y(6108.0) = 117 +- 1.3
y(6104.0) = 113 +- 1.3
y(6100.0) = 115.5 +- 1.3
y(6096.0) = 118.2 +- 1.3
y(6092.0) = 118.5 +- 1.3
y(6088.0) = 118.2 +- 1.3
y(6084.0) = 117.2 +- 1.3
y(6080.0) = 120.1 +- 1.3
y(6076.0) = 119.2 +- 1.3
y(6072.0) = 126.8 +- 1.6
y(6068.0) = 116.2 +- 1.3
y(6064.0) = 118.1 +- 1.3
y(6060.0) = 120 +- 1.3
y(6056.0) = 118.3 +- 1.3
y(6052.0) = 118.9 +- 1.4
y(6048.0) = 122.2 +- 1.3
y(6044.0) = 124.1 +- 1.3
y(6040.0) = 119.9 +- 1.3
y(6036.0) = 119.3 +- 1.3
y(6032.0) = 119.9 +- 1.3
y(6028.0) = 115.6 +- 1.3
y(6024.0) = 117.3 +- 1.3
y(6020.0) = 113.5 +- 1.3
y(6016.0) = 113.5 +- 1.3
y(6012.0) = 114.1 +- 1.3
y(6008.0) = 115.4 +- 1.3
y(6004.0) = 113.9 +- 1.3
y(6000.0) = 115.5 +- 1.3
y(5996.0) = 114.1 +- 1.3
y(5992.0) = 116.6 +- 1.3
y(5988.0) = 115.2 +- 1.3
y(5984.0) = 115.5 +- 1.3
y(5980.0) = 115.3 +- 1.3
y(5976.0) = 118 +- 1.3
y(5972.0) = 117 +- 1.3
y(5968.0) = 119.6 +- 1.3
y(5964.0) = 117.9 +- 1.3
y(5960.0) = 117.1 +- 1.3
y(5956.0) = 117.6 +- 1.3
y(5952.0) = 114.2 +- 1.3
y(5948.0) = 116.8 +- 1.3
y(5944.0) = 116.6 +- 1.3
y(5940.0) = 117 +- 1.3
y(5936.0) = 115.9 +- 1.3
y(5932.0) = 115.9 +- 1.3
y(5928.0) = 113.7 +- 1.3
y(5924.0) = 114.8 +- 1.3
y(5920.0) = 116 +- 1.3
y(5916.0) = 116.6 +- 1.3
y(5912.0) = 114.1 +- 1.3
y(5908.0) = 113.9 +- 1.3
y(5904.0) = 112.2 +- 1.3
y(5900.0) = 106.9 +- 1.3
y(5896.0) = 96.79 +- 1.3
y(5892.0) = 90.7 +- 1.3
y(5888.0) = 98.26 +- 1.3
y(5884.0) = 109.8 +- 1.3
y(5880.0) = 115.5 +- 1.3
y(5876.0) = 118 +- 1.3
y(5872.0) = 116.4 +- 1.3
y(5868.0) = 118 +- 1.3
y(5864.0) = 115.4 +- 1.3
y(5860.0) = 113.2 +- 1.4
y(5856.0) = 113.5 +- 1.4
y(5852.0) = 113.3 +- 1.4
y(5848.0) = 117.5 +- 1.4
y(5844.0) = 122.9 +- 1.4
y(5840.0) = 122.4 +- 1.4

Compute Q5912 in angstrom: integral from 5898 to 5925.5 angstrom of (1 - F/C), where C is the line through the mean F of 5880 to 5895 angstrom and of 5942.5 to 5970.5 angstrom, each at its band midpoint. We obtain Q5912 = -1.7 angstrom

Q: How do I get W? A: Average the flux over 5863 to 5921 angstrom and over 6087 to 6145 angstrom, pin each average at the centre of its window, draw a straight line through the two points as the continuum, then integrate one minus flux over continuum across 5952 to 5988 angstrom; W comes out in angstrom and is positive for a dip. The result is -1.5 angstrom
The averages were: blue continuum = 110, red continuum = 116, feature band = 117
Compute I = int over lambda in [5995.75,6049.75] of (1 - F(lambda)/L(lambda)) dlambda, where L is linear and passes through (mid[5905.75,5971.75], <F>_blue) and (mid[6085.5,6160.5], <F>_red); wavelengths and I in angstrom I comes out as -0.5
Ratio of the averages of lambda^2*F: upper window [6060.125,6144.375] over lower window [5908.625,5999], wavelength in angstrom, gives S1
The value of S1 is 1.1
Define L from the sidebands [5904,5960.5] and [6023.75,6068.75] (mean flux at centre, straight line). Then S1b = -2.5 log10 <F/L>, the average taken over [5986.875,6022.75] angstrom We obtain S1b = 0.03 mag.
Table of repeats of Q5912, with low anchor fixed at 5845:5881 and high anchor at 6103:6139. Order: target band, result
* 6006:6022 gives 0.2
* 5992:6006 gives 0.1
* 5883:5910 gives 2.8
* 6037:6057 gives -0.9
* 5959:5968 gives -0.2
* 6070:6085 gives -0.7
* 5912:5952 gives 0.0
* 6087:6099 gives -0.3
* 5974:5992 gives -0.1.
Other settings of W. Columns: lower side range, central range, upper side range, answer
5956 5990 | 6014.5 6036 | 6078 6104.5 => 0.2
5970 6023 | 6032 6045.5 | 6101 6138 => -0.6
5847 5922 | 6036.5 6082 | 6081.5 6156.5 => -2.1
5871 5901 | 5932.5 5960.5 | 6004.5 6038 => -1.5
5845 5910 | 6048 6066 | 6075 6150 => -0.6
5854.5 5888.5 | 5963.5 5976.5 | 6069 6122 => -0.3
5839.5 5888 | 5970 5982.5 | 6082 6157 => -0.1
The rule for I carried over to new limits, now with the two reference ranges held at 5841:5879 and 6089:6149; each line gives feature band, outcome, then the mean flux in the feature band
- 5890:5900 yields 1.7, 96.4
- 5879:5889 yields 0.7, 108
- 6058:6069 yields -0.2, 118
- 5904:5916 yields 0.2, 114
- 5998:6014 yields 0.2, 115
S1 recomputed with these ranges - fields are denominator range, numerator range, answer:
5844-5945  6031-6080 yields 1.13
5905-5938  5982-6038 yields 1.04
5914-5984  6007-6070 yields 1.04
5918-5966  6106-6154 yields 1.06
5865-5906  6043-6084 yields 1.18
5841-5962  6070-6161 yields 1.10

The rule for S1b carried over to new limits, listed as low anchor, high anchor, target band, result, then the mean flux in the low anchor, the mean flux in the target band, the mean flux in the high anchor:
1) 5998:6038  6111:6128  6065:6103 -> -0.027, 116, 119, 116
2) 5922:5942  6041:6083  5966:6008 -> 0.014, 115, 116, 120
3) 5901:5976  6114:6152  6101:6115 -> -0.006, 116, 116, 116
